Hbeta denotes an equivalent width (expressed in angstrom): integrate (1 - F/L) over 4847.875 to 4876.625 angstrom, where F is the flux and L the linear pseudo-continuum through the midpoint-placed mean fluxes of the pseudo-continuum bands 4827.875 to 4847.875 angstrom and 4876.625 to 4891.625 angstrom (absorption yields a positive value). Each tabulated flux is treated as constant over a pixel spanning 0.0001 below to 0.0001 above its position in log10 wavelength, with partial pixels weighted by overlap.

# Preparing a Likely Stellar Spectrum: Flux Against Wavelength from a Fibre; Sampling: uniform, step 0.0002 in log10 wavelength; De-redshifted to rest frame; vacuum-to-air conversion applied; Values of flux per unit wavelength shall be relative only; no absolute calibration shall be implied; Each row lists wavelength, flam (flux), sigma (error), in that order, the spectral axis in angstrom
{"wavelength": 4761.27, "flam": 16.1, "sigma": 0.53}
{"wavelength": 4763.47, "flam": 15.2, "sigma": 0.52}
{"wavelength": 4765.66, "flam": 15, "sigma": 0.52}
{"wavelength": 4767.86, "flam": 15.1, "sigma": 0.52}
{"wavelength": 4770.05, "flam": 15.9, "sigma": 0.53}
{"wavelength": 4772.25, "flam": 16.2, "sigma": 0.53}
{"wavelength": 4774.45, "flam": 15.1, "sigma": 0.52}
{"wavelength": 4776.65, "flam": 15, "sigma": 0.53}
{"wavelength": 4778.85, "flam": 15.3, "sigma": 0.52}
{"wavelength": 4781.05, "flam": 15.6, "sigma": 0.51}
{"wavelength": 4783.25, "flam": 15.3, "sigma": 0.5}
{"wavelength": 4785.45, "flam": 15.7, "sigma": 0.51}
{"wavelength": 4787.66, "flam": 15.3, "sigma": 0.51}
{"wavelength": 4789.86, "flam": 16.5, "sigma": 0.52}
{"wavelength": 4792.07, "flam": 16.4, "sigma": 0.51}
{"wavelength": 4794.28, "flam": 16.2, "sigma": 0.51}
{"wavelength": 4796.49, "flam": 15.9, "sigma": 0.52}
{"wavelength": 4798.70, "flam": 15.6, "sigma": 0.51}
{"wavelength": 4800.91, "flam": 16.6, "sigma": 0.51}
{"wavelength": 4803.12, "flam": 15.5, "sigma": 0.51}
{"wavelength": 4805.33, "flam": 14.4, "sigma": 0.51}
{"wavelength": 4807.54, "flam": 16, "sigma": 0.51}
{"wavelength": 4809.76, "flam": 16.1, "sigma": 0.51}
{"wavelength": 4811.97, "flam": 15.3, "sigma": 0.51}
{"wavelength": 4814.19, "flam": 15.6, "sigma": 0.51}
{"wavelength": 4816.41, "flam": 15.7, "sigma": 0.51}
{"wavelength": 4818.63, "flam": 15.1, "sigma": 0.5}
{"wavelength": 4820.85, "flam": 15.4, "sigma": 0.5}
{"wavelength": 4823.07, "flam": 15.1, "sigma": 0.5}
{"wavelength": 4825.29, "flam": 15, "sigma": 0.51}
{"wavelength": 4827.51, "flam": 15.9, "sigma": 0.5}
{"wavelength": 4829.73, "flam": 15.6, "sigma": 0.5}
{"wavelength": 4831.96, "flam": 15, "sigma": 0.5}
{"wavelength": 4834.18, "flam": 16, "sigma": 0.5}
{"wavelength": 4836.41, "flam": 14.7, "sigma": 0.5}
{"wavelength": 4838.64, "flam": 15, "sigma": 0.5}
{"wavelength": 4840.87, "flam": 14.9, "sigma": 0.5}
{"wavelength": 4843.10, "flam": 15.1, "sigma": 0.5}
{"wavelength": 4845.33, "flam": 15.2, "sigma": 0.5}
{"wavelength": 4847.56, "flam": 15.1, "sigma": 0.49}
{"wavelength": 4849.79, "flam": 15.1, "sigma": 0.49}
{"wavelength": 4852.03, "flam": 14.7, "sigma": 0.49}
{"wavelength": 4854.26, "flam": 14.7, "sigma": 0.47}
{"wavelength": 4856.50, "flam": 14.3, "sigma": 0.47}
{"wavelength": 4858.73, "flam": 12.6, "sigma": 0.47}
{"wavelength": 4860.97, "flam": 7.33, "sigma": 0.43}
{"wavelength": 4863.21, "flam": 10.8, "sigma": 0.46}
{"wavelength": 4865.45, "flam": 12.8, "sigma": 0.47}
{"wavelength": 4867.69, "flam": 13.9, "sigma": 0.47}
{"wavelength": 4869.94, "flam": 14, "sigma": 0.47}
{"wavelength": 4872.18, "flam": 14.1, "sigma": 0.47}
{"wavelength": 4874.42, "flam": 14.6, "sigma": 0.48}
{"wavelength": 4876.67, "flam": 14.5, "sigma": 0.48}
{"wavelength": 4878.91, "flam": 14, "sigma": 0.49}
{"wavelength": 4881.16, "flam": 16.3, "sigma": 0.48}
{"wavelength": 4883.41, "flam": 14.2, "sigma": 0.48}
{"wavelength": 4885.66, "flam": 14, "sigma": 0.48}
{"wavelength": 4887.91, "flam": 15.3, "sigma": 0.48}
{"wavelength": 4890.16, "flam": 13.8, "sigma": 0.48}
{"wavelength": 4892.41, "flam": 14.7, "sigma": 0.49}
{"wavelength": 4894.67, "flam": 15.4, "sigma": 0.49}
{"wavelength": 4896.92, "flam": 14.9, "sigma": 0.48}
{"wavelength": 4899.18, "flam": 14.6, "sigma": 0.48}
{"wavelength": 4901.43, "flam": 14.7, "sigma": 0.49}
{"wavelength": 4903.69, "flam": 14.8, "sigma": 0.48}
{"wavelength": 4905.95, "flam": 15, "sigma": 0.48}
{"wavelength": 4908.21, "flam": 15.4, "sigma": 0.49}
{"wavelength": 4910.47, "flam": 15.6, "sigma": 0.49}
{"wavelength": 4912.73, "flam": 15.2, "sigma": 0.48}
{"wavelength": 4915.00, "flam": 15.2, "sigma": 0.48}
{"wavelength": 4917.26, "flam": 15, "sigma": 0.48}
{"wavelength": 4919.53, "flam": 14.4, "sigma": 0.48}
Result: 3.0 angstrom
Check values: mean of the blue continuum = 15.2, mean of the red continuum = 14.6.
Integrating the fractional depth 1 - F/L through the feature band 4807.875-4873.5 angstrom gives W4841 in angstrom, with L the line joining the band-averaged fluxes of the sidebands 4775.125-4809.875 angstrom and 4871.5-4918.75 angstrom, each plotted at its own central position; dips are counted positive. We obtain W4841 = 3.4 angstrom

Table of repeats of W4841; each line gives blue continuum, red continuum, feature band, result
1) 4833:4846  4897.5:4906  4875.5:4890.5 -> 0.2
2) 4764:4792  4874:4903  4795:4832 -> -0.7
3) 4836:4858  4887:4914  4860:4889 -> 2.6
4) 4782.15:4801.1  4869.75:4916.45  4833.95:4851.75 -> 0.3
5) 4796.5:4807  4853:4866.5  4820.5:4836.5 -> -1.6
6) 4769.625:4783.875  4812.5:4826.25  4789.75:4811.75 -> -0.7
